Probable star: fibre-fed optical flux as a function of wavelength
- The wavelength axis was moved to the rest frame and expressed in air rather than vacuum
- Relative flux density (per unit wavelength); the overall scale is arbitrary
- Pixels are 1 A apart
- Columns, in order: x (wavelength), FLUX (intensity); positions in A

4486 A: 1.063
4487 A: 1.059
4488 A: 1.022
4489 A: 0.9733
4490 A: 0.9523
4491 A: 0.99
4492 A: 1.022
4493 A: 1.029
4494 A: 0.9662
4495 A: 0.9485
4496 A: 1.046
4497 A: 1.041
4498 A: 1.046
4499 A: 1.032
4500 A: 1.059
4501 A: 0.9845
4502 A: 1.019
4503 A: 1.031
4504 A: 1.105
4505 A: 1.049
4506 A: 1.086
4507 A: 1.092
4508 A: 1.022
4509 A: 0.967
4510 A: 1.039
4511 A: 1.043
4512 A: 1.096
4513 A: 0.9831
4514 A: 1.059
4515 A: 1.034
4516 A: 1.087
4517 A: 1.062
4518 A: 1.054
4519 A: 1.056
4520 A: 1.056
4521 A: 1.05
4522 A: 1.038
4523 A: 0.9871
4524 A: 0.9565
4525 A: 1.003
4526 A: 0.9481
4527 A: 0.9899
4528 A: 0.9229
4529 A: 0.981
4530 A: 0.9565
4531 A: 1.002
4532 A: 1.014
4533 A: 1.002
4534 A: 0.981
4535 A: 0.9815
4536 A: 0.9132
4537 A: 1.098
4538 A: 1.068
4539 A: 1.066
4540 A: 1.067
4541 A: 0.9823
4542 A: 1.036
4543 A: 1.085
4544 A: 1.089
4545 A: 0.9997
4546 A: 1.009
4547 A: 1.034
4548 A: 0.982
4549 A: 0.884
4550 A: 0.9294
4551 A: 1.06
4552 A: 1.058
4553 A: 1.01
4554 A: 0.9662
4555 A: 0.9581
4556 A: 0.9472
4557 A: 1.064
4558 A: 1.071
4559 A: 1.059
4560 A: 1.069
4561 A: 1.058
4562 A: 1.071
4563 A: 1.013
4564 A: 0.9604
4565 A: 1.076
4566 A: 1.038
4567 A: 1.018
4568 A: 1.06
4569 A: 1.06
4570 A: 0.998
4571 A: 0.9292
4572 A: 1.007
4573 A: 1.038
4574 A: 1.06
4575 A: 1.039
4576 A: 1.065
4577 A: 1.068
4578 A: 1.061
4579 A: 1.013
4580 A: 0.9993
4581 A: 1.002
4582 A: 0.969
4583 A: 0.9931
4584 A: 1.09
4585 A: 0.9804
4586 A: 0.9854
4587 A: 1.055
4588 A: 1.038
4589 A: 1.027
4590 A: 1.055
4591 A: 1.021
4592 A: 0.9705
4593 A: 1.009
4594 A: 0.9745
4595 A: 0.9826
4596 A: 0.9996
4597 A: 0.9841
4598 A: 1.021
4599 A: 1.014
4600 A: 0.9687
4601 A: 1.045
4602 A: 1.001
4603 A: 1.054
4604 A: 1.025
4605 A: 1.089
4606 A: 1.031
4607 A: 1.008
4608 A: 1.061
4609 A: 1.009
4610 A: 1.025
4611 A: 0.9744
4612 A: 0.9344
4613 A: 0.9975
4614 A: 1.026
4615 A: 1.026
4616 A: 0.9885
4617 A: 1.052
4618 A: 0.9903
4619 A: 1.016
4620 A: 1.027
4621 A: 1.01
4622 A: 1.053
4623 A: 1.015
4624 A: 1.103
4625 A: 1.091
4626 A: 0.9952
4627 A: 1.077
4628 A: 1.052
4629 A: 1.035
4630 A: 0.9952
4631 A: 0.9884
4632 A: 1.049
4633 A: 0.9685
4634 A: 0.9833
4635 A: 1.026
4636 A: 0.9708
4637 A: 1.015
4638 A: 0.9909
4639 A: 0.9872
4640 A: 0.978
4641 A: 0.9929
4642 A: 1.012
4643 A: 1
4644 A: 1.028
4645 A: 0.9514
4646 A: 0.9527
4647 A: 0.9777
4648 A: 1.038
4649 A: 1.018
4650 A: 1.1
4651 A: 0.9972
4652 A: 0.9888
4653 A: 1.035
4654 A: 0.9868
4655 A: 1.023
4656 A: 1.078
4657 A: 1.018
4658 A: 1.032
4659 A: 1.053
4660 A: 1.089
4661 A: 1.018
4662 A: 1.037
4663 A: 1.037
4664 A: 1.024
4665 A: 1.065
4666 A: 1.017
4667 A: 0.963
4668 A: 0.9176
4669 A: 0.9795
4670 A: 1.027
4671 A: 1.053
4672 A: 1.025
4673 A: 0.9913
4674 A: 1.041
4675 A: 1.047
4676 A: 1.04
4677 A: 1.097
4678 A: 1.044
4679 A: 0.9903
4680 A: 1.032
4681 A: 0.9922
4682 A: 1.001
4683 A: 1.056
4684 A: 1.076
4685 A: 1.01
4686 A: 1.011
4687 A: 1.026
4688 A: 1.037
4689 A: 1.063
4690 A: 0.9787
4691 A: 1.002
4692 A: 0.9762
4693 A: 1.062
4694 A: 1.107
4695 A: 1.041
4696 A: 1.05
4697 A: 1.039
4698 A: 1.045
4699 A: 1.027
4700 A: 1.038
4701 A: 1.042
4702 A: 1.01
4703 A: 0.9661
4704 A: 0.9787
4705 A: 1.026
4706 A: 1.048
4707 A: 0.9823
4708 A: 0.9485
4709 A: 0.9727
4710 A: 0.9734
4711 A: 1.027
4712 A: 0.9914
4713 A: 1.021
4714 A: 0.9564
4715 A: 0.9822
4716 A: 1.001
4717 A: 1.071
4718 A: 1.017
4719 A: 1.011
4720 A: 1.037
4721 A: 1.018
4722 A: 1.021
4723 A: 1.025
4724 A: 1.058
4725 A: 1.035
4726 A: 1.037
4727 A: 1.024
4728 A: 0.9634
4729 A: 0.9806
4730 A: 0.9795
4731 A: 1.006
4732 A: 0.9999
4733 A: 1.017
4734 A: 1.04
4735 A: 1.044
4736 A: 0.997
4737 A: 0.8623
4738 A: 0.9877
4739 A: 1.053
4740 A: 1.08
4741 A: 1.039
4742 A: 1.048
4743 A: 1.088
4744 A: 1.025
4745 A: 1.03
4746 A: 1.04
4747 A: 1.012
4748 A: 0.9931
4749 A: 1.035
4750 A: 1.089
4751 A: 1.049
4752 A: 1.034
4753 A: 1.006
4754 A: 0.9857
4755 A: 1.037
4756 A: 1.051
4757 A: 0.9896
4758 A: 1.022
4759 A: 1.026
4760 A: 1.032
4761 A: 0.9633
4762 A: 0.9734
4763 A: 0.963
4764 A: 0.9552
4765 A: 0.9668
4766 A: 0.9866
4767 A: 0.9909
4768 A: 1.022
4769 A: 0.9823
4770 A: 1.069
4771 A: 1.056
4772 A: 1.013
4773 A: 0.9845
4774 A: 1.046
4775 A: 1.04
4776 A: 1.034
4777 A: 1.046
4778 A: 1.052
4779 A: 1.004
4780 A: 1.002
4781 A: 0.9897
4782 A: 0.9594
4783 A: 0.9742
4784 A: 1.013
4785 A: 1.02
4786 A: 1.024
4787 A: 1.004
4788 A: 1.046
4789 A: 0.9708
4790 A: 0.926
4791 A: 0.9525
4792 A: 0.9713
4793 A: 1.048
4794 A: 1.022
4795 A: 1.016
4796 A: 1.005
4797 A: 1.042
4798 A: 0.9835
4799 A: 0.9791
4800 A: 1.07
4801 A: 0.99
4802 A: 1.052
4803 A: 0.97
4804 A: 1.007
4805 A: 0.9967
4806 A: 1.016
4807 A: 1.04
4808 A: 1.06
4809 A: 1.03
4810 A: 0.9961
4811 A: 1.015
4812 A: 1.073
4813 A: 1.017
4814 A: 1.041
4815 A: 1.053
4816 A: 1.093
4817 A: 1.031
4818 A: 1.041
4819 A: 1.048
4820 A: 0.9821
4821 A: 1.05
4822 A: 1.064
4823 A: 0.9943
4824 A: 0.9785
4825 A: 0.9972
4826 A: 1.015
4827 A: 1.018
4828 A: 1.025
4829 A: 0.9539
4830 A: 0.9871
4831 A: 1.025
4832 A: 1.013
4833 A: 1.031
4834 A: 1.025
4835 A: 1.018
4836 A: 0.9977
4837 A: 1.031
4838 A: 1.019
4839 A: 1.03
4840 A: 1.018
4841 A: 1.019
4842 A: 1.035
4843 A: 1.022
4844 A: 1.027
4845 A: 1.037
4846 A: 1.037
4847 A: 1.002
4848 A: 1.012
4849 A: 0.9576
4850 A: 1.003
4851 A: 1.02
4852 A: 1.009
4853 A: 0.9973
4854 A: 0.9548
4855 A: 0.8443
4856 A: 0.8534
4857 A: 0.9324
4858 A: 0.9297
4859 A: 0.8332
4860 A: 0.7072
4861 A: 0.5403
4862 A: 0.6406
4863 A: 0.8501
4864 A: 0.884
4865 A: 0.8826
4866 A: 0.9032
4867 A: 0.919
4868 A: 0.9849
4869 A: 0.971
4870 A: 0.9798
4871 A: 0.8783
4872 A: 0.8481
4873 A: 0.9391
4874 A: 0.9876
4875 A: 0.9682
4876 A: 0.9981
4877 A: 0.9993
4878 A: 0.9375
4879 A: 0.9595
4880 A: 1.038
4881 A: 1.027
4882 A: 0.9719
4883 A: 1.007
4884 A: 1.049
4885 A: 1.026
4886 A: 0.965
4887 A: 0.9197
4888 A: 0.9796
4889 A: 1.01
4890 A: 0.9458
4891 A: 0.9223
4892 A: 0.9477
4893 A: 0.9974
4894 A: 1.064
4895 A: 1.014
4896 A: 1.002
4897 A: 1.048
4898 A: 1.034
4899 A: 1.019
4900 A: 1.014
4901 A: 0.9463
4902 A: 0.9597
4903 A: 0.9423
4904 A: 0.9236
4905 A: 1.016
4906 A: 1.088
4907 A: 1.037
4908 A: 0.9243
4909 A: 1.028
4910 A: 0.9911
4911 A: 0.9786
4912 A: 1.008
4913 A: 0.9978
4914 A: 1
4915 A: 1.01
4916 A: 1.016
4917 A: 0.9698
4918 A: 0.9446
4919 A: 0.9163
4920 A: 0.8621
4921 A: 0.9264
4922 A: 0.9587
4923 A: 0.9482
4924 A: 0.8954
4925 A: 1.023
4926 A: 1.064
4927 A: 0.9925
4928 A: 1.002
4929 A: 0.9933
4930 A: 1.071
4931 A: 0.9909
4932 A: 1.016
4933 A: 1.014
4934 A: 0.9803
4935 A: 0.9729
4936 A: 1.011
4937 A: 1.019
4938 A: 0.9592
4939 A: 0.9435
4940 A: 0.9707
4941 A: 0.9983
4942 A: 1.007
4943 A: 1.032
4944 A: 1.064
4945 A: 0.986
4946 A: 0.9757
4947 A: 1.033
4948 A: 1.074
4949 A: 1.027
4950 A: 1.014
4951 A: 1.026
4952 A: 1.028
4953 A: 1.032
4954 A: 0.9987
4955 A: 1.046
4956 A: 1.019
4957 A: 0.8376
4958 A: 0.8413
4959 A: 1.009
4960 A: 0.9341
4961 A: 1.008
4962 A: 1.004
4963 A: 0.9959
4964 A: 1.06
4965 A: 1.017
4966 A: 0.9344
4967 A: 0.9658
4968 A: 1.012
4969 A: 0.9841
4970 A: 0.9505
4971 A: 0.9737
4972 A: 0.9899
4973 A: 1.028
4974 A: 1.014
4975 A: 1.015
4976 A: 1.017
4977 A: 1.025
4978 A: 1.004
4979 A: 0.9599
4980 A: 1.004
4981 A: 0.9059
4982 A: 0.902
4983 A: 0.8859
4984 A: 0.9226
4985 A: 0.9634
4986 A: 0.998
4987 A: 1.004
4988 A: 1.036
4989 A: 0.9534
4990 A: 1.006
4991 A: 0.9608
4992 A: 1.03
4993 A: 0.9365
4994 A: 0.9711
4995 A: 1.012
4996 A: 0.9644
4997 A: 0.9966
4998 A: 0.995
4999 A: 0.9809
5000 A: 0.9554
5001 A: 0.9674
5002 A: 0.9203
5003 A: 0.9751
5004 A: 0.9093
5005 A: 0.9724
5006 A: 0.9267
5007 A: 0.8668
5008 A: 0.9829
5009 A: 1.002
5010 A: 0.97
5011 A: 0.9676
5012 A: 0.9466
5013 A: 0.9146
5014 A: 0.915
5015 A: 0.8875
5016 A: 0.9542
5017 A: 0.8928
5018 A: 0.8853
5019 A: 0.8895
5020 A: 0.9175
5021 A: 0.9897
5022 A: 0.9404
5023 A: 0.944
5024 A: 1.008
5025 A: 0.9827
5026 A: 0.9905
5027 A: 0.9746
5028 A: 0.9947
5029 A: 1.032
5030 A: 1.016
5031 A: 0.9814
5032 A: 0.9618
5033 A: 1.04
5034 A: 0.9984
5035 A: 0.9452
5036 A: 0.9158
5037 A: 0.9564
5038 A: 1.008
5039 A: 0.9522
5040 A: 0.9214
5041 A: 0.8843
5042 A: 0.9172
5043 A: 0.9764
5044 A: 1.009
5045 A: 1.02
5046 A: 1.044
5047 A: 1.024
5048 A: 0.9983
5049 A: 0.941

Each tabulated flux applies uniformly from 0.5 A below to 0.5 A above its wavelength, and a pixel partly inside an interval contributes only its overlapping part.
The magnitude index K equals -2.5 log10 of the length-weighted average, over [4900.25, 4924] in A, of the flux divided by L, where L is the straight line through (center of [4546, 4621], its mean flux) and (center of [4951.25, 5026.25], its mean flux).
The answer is 0.01 mag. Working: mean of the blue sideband 1.02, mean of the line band 0.972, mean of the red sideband 0.968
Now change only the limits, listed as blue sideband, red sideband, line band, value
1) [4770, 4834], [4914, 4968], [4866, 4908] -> 0.02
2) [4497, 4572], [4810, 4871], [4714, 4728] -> -0.03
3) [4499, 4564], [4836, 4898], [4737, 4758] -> -0.05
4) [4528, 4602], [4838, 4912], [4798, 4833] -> -0.05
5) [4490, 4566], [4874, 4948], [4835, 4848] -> -0.03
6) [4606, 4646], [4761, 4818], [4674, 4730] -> -0.01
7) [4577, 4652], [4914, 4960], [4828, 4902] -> 0.03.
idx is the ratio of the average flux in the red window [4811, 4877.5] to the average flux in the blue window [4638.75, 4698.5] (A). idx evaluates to 0.9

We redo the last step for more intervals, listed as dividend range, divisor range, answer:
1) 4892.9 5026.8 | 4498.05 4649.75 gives 0.96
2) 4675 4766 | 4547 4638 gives 1.00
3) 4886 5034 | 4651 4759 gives 0.96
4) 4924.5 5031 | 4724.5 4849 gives 0.97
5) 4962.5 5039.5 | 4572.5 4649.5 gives 0.95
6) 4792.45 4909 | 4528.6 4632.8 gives 0.97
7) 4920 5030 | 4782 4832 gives 0.96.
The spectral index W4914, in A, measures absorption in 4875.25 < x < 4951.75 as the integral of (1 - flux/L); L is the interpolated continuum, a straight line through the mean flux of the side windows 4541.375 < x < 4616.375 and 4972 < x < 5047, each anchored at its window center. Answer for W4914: -1.1 A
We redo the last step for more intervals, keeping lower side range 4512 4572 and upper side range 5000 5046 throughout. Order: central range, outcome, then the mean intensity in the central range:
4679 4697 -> -0.6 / 1.03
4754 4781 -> -0.6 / 1.01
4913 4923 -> 0.1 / 0.958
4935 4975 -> -1.2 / 0.995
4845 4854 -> -0.2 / 1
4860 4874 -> 1.6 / 0.862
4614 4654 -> -0.3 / 1.01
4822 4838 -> -0.5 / 1.01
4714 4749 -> -0.8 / 1.02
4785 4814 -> -0.8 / 1.01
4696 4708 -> -0.2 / 1.02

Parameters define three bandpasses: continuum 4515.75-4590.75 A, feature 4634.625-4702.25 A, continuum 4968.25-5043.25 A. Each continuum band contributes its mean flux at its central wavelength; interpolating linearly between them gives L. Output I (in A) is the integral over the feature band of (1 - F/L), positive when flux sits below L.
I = -1.1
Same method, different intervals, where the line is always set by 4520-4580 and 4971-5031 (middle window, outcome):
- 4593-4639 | -0.3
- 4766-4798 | -0.6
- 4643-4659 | -0.2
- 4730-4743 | -0.3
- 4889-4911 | -0.4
